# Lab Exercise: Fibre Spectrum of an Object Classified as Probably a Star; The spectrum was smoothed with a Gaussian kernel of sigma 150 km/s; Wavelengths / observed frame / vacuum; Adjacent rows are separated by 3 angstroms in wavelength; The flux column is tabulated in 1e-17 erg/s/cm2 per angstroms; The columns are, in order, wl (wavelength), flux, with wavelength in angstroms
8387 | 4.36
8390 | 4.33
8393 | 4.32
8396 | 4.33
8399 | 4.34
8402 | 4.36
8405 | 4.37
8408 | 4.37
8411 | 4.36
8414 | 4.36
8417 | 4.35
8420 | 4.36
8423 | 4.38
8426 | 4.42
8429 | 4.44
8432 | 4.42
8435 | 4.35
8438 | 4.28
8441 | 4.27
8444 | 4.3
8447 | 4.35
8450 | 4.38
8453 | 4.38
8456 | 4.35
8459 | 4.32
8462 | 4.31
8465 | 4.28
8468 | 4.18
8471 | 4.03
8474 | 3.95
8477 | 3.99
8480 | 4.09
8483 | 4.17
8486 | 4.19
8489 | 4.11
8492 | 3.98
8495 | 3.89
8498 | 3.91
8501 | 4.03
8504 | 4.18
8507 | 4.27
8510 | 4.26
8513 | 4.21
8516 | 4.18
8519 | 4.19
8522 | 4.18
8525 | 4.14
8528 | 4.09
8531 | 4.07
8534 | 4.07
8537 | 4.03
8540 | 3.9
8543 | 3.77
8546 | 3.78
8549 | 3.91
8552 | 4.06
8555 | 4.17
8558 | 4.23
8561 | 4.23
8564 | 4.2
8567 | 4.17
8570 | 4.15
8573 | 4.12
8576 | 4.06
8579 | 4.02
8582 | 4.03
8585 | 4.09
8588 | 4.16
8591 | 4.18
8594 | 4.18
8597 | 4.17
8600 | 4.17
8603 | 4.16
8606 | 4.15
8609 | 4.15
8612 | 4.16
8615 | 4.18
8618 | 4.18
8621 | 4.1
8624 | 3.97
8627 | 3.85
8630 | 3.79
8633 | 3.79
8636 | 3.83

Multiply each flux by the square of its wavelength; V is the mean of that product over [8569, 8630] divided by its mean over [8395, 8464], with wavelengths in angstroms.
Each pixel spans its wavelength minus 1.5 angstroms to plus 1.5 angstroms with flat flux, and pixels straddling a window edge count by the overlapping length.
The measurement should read 1.0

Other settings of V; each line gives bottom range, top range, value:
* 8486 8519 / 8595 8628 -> 1.03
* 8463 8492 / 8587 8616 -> 1.04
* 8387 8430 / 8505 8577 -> 0.97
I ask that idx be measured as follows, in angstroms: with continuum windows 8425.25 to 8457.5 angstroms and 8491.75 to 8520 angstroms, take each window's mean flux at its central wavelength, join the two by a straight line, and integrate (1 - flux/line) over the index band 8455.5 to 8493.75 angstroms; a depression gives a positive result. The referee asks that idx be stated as 0.8 angstroms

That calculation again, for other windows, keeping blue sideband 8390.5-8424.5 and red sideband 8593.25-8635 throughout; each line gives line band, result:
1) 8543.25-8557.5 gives 0.6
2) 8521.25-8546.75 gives 1.1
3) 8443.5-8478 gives 0.4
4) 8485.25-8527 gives 0.9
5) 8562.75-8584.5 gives 0.1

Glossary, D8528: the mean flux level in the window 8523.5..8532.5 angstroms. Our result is 4.1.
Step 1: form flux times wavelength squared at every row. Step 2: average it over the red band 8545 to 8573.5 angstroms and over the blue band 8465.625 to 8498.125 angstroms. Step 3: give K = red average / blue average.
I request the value 1.03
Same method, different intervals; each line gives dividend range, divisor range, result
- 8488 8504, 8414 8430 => 0.93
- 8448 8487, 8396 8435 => 0.97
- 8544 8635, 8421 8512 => 1.00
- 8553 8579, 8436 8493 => 1.01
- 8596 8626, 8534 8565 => 1.04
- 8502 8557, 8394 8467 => 0.96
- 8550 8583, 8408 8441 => 0.98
